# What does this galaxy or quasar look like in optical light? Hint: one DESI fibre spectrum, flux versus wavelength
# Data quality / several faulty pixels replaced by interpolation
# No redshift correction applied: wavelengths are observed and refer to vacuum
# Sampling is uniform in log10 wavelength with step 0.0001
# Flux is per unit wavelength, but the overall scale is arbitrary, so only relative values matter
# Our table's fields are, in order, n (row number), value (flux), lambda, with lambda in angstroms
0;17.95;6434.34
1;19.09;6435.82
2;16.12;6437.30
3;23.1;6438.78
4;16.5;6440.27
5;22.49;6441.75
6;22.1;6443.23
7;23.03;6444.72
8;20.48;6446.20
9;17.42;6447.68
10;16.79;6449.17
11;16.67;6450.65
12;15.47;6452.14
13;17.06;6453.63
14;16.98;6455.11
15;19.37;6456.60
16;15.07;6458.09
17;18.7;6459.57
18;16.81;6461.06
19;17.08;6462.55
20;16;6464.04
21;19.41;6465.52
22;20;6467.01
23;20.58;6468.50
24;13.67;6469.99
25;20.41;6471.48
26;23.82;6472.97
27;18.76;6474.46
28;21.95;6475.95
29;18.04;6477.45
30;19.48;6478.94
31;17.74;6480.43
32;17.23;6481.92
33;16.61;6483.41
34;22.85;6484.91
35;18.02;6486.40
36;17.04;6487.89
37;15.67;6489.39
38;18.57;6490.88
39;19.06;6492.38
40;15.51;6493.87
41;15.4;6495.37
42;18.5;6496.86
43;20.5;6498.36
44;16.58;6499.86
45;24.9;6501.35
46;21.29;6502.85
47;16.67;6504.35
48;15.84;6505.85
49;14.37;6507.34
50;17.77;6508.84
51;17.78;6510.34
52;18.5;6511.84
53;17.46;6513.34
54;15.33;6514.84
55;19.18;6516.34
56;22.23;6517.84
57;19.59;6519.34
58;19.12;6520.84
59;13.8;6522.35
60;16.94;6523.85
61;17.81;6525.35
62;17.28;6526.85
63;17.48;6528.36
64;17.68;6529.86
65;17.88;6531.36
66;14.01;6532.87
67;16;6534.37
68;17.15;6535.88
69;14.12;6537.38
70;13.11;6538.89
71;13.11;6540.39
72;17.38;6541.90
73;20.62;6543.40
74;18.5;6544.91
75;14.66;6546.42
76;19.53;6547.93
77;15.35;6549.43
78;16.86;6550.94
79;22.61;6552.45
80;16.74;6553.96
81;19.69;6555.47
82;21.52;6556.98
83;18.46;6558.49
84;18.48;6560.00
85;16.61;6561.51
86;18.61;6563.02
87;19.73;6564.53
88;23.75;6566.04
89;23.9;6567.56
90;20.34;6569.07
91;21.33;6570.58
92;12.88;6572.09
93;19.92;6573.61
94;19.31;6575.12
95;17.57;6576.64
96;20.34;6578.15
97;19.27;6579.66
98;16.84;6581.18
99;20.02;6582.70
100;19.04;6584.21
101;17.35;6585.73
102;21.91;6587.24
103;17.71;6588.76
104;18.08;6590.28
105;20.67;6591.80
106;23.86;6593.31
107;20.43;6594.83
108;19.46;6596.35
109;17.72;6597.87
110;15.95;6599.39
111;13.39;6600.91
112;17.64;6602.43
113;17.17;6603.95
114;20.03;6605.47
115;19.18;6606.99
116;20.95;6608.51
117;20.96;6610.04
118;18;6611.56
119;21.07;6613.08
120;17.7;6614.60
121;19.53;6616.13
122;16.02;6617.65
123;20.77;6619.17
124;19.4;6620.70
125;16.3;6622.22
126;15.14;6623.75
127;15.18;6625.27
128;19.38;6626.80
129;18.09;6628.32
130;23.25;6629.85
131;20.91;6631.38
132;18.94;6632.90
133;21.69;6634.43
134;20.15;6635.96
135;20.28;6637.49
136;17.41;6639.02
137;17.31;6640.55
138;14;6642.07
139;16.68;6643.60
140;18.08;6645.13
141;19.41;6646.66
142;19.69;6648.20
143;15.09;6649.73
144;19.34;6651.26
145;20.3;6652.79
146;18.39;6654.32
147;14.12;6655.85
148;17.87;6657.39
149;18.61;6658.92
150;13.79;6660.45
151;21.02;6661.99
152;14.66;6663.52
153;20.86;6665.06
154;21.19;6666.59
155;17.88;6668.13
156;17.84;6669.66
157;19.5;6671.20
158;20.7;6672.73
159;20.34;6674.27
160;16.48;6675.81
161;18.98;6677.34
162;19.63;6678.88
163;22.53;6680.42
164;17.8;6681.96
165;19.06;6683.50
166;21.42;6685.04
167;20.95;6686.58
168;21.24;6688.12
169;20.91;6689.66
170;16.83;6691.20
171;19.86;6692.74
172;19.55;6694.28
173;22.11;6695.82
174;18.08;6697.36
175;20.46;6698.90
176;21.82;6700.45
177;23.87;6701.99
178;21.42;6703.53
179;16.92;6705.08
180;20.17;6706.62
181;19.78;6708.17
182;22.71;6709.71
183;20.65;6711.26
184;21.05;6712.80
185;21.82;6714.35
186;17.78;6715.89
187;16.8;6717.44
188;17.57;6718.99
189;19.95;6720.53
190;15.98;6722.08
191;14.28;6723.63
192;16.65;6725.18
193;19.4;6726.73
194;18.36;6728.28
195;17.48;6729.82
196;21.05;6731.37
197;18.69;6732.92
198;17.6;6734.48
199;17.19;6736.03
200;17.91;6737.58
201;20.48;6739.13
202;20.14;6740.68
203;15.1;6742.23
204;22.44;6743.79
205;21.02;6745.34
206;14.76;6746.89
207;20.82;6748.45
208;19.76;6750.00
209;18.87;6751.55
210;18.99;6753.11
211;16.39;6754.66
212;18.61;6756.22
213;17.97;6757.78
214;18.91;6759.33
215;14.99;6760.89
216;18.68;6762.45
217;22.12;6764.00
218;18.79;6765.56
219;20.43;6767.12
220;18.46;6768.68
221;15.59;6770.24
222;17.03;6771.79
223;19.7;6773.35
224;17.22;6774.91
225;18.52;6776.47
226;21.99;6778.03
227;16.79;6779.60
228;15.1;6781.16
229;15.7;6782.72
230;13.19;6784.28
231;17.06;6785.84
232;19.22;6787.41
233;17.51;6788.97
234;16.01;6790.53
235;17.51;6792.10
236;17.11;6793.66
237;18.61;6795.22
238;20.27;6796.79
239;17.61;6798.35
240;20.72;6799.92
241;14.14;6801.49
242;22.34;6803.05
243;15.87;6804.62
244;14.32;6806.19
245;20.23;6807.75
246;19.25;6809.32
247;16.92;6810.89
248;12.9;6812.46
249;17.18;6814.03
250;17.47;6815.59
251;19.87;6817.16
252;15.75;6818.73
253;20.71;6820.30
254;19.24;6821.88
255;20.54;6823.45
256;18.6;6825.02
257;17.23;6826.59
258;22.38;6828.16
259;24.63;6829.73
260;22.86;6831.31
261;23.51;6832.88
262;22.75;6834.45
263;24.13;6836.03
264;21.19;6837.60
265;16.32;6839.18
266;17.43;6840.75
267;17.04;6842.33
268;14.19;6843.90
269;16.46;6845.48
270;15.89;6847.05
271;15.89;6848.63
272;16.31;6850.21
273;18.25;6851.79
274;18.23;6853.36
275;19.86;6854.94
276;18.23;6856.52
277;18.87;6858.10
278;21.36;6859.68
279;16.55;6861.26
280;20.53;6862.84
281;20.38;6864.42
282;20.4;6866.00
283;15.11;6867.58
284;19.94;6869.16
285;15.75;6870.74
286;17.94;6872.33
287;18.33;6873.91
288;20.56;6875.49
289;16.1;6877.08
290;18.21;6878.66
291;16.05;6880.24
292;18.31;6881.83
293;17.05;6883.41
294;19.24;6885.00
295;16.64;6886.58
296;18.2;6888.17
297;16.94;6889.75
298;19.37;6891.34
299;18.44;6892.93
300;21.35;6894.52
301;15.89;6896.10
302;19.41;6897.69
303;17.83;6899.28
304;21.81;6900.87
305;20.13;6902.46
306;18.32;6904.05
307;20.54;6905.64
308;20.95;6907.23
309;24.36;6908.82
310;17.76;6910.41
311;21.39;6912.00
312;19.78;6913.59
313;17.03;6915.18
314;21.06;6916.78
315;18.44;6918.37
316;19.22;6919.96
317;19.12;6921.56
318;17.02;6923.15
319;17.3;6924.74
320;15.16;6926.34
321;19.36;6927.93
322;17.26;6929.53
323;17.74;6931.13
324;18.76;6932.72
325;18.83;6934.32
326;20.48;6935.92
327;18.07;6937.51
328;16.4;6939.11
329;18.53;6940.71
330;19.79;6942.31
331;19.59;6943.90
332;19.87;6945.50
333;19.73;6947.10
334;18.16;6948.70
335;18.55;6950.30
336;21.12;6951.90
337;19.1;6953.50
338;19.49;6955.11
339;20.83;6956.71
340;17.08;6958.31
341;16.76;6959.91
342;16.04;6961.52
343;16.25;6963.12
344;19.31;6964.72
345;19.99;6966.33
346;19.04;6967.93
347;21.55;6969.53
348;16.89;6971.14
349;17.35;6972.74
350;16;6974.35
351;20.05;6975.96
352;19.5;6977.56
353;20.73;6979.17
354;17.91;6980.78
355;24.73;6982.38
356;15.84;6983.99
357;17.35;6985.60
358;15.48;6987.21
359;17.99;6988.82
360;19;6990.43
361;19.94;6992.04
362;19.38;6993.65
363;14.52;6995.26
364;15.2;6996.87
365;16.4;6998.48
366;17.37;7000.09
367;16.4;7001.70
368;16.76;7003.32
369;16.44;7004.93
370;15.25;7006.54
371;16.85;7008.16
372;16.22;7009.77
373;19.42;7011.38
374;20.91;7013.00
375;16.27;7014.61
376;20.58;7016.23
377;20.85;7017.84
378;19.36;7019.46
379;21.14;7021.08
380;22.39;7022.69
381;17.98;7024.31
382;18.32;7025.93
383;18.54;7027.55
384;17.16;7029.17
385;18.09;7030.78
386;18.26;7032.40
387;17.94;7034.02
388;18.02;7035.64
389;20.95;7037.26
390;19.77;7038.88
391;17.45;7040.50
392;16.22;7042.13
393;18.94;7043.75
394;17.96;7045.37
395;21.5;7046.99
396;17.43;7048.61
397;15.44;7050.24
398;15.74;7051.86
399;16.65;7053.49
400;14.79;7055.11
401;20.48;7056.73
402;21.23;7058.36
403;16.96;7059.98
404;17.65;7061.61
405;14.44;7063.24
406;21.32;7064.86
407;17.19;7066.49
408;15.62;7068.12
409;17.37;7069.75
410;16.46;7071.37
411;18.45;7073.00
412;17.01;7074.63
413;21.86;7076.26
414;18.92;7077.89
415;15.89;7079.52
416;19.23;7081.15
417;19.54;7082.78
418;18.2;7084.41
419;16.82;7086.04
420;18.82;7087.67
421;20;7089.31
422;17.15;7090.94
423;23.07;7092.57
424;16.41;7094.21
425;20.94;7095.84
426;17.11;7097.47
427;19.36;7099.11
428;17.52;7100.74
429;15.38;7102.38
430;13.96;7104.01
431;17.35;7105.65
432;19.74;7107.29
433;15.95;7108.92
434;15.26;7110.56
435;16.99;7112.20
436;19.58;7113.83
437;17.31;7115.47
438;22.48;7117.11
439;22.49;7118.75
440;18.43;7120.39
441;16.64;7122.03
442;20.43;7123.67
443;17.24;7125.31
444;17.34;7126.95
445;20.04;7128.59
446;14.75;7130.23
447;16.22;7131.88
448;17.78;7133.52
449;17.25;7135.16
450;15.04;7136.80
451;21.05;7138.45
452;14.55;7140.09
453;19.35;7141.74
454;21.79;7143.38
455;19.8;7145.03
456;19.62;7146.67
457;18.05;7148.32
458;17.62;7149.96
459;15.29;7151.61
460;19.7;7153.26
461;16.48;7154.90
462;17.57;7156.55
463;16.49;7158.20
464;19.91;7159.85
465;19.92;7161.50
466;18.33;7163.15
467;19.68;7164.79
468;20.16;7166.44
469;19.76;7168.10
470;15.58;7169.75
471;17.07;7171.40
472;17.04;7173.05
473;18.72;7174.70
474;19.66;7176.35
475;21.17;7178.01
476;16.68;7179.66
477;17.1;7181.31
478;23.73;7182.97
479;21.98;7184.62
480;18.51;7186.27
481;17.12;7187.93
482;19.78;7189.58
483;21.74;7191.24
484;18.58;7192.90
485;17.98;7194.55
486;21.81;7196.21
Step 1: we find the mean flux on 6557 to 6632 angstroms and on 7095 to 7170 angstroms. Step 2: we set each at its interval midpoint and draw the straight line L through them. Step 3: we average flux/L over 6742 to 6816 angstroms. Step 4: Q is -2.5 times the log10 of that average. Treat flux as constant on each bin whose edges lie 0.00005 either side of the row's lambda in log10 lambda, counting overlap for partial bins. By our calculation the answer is 0.04 mag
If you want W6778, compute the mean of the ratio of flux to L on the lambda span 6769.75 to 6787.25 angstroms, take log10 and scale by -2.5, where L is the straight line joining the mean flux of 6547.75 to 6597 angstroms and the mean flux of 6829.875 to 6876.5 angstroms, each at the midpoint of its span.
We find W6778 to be 0.11 mag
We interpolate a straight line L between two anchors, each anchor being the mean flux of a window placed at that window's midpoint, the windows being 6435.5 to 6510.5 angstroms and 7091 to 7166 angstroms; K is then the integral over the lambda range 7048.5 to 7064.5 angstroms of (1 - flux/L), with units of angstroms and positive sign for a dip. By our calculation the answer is 0.9 angstroms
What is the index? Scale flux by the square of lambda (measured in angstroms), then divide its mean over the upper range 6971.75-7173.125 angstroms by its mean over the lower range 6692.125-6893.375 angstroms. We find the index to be 1.06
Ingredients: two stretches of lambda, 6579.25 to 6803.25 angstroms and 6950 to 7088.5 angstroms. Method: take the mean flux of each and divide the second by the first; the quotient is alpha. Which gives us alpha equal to 1.0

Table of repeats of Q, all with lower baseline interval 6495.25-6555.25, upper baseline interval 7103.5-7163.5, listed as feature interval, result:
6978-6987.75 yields -0.05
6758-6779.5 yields -0.05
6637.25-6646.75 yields 0.02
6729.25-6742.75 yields -0.05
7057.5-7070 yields 0.02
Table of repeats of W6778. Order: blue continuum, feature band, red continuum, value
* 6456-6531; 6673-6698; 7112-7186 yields -0.08 mag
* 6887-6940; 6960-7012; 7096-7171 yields 0.05 mag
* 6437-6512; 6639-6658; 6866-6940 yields 0.06 mag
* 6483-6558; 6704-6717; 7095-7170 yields -0.13 mag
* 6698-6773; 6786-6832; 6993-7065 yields 0.01 mag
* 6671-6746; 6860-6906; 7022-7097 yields 0.02 mag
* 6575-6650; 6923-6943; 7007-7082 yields 0.02 mag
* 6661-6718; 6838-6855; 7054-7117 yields 0.14 mag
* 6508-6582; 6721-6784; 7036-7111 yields -0.01 mag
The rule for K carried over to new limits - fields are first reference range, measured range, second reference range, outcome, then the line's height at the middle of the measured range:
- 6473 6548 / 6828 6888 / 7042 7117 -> -2.9 angstroms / 17.8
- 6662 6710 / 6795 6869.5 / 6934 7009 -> 1.2 angstroms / 19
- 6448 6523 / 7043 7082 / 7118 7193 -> 1.3 angstroms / 18.5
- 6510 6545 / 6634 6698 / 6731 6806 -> -4.0 angstroms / 17.7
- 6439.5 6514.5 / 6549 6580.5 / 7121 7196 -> -1.5 angstroms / 18.4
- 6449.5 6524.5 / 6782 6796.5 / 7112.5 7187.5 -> 1.0 angstroms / 18.3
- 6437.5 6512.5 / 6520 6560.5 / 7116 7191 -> 2.7 angstroms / 18.5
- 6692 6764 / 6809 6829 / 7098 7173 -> 0.5 angstroms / 18.8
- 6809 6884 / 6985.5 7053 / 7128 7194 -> 1.9 angstroms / 18.5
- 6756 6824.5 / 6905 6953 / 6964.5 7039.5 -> -2.1 angstroms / 18.2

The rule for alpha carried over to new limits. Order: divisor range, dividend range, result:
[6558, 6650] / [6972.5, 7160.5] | 0.96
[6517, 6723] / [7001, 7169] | 0.97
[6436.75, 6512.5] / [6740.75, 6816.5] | 0.97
